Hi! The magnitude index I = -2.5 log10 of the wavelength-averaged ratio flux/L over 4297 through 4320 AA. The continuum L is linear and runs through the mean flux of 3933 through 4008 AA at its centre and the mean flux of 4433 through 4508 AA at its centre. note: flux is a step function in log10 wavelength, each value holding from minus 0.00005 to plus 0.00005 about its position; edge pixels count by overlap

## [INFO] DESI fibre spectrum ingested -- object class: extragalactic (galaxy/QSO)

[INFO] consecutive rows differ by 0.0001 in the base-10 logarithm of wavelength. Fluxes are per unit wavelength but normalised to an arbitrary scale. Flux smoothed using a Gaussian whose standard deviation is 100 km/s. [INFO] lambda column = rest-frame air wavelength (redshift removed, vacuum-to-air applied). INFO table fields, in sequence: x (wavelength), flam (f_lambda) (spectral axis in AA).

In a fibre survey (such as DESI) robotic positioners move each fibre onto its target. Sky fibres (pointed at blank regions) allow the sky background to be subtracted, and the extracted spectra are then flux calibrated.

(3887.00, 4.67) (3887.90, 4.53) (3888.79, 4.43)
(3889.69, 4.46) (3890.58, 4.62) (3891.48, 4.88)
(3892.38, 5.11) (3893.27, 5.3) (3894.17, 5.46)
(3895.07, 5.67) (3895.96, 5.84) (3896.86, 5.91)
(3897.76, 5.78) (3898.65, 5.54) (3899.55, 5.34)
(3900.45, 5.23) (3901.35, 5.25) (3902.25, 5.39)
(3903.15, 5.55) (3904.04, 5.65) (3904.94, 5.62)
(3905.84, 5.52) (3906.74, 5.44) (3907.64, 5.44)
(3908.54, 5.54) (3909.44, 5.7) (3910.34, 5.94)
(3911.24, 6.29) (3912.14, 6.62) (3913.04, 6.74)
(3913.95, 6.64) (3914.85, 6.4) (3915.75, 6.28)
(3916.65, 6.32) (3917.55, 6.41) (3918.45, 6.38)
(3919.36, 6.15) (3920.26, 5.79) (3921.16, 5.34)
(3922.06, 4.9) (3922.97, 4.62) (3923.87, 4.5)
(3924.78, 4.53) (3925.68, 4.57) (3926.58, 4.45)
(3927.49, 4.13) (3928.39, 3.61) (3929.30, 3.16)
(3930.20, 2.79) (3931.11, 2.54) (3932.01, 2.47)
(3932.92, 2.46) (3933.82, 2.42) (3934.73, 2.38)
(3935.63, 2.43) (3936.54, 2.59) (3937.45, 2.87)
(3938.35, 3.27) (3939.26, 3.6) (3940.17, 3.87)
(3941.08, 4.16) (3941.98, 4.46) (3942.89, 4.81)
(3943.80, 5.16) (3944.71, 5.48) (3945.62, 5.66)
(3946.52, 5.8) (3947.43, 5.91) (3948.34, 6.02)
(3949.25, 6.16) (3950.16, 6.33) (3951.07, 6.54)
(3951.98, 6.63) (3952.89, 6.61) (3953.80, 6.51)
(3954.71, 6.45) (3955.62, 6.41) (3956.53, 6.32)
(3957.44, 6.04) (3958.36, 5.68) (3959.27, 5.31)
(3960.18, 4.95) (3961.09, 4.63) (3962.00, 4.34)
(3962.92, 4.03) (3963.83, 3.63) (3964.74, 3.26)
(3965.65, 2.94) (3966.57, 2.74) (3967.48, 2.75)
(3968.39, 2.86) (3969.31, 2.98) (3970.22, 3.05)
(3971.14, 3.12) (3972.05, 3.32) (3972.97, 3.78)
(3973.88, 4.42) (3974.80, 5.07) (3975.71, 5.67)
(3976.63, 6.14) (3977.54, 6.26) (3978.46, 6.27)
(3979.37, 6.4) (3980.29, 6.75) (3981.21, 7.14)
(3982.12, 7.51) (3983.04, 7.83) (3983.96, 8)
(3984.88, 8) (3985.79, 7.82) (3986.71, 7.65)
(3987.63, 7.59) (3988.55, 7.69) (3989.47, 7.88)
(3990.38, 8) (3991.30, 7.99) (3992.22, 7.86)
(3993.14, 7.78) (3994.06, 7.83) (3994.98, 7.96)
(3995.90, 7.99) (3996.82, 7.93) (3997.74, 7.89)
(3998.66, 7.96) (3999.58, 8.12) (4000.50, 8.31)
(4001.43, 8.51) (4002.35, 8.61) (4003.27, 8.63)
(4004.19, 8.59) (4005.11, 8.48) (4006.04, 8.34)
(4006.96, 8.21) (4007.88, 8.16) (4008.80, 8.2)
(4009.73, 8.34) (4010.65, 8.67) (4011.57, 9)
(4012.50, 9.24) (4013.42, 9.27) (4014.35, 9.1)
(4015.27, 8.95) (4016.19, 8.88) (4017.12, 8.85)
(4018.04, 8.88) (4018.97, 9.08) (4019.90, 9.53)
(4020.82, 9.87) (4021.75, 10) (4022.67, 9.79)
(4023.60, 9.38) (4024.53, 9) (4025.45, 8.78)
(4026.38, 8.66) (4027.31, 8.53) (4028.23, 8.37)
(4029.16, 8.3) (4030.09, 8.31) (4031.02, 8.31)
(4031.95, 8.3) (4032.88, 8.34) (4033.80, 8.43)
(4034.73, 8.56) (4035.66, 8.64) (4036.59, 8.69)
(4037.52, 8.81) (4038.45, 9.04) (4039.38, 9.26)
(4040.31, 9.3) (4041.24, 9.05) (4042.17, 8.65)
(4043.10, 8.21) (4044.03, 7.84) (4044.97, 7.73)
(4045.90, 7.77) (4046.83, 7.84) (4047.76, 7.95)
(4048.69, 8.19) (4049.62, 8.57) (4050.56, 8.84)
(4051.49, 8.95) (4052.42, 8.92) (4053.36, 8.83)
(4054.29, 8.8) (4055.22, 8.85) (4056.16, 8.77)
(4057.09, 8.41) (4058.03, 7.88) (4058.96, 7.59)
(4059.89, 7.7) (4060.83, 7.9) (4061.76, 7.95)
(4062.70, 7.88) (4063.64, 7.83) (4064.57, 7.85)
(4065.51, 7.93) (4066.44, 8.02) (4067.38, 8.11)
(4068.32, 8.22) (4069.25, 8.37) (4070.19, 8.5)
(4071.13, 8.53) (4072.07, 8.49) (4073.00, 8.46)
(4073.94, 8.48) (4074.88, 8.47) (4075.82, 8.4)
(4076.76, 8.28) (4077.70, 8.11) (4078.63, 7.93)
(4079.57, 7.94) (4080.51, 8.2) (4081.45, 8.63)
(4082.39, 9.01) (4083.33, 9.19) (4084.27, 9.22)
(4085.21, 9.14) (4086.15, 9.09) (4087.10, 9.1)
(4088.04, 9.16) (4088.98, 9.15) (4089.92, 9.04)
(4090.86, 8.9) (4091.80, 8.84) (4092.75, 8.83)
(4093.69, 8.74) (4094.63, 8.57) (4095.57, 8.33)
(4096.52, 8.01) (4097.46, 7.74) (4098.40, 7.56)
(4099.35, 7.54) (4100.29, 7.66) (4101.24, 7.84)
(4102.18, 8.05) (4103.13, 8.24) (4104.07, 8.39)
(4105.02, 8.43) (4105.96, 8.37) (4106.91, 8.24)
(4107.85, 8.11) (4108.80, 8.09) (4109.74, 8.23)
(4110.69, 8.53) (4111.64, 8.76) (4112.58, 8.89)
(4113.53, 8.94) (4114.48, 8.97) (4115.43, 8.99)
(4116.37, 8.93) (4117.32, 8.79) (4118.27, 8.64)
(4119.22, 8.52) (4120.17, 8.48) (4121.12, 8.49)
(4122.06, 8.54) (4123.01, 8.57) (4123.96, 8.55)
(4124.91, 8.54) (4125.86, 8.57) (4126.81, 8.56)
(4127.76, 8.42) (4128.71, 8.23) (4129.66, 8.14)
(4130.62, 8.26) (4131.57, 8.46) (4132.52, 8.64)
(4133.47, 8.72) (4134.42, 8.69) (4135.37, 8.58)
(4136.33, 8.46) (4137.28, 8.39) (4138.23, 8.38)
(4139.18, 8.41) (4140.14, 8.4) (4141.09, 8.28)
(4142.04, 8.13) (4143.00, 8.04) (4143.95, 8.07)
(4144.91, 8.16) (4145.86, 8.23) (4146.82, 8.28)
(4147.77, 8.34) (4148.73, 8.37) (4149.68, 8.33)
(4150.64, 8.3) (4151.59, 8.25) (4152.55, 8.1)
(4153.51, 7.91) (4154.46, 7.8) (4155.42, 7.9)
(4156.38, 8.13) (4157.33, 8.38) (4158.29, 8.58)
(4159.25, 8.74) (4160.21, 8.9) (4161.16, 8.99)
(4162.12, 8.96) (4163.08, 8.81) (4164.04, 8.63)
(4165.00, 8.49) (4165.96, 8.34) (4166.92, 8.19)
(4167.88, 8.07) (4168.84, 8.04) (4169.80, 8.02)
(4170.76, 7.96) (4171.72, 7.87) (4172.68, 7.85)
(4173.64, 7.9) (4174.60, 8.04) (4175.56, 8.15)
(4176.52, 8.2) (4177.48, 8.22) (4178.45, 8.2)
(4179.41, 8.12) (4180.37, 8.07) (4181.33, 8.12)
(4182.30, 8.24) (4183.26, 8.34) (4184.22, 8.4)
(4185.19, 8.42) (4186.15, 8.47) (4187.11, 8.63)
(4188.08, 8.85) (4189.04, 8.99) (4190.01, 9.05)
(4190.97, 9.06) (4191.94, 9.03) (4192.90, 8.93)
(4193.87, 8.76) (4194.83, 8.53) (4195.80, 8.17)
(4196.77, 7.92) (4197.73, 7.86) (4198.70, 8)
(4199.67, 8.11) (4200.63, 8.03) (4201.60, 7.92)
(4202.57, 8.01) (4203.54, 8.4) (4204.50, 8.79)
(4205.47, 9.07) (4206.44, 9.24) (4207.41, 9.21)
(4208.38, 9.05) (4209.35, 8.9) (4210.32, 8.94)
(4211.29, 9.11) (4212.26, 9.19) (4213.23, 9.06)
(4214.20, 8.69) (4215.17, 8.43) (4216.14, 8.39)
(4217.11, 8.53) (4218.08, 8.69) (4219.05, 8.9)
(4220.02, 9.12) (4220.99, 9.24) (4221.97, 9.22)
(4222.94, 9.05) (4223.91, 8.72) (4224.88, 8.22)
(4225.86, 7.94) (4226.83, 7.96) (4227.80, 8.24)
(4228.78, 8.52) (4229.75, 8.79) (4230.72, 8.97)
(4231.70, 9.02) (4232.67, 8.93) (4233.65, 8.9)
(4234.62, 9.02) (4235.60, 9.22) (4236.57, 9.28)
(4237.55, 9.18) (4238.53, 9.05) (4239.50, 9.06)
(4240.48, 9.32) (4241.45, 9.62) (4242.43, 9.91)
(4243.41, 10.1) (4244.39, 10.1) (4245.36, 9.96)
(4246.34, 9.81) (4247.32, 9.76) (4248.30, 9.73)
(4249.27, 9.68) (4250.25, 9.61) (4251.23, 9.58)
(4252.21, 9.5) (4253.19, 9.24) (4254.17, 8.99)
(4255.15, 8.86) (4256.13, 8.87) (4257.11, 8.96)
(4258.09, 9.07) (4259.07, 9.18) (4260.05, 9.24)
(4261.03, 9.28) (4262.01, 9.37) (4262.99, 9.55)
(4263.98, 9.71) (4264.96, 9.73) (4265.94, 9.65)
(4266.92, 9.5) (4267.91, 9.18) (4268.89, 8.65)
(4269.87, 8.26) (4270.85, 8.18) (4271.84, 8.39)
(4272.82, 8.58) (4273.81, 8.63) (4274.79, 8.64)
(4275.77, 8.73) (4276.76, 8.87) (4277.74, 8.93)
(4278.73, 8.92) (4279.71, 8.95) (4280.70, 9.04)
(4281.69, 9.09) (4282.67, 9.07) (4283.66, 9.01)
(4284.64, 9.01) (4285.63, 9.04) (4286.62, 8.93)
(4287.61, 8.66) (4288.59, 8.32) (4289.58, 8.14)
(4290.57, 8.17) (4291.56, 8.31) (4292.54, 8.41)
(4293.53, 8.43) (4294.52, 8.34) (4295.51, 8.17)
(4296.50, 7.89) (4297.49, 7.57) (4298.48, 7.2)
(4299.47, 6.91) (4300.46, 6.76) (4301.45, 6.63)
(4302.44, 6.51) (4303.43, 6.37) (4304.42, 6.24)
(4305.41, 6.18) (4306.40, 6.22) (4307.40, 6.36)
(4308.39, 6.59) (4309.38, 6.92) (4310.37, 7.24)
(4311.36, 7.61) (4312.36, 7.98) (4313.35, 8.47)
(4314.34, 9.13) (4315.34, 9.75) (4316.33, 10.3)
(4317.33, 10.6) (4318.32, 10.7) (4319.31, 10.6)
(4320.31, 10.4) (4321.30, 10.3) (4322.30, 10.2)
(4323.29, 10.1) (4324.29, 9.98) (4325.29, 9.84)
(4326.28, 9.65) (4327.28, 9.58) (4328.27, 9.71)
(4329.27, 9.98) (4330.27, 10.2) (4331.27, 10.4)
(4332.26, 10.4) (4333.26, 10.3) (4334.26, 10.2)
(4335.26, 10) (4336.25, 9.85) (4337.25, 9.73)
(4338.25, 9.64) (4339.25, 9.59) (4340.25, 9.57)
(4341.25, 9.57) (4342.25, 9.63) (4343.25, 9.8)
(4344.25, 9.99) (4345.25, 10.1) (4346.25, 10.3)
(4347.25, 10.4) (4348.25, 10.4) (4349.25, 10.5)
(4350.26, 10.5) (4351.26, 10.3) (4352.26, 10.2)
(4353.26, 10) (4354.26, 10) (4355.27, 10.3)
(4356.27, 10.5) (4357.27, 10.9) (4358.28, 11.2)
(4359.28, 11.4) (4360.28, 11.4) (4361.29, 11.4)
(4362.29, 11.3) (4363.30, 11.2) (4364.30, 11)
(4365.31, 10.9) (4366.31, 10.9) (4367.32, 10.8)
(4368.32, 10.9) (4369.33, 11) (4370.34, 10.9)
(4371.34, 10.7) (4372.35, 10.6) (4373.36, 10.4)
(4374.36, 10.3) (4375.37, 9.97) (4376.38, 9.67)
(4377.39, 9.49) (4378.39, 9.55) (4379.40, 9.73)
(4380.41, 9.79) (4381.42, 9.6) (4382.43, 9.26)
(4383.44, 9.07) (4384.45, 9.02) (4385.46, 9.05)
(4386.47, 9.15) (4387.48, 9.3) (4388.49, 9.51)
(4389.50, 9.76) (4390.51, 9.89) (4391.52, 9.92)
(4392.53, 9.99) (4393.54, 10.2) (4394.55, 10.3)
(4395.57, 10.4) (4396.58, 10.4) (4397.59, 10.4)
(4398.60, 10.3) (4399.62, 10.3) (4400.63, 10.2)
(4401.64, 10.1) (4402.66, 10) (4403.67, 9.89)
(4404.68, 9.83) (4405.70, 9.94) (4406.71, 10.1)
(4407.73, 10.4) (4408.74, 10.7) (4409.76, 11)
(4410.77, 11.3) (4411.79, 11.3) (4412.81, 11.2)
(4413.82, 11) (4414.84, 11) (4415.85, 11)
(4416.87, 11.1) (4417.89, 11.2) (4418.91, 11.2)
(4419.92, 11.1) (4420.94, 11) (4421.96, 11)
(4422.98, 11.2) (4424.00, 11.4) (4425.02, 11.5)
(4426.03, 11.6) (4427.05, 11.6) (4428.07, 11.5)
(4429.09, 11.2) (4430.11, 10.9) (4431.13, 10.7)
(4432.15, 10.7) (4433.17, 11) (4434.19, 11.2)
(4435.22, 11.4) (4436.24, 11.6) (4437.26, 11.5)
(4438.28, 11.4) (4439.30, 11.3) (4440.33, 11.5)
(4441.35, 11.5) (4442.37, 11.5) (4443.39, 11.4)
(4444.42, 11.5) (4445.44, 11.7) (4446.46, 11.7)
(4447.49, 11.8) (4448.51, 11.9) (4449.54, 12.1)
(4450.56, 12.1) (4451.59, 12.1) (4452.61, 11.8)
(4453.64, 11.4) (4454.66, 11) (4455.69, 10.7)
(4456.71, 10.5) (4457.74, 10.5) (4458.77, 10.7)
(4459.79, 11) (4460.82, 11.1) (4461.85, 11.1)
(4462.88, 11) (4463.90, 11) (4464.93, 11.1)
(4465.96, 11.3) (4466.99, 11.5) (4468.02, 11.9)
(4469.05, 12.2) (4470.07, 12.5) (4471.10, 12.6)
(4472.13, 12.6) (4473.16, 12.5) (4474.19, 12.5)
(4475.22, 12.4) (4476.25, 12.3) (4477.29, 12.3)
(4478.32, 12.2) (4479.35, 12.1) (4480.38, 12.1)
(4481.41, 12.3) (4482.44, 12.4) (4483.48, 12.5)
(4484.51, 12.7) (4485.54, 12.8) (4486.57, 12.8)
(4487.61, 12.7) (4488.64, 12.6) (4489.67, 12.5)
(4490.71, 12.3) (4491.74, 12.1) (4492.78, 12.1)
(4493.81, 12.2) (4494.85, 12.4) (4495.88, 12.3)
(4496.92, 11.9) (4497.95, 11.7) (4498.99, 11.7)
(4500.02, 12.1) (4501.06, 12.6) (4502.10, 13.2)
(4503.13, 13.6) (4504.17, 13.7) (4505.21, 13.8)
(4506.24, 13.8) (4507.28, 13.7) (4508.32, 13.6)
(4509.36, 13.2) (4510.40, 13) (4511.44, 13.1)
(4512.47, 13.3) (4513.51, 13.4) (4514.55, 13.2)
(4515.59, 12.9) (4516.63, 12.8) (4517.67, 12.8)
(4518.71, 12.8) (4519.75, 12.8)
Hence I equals 0.27 mag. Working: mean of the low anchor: 5.9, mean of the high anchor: 12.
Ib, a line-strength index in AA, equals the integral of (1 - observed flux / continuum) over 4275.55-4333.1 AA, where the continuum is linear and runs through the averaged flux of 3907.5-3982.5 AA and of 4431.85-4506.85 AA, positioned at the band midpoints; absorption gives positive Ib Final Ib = 6.5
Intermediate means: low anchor 4.89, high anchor 11.9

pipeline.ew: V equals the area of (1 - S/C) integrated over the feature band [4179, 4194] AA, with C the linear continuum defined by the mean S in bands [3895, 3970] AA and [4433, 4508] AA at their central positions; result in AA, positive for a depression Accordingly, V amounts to -0.6 AA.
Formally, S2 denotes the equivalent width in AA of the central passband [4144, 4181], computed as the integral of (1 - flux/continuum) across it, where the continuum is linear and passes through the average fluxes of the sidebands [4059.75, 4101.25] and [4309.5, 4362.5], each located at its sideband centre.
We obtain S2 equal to 2.70 AA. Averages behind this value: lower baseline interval 8.38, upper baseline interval 10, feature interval 8.26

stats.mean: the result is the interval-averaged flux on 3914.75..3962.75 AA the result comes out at 4.85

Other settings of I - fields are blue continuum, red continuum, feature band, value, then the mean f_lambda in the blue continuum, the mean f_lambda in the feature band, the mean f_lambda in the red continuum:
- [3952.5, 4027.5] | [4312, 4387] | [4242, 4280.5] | 0.018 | 7.06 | 9.22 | 10.1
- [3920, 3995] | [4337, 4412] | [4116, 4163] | -0.145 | 5.16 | 8.42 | 10.2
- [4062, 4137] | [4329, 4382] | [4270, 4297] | 0.140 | 8.46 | 8.62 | 10.3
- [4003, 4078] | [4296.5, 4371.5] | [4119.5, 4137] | 0.044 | 8.54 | 8.49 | 9.55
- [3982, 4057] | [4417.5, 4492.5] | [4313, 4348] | 0.082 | 8.49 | 9.98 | 11.7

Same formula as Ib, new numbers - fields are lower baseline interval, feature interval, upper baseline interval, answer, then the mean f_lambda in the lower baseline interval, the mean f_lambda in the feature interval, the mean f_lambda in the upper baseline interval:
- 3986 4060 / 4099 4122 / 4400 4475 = 1.7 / 8.5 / 8.43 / 11.2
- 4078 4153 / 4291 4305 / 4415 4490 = 3.8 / 8.47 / 7.41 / 11.6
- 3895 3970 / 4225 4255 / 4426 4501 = -1.1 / 4.92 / 9.22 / 11.8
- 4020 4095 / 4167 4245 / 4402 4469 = 7.6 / 8.56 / 8.65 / 11.2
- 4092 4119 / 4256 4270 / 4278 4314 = -2.3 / 8.38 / 9.25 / 7.83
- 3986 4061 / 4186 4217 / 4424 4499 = 3.7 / 8.49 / 8.65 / 11.8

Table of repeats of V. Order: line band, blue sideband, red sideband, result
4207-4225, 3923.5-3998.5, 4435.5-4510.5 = -0.5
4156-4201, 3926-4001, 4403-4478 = -1.7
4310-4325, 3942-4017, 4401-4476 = 0.7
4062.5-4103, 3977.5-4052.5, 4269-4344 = 0.3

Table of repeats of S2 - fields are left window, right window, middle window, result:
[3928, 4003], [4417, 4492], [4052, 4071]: -4.2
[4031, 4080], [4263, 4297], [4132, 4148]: 0.3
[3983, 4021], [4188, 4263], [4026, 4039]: -0.1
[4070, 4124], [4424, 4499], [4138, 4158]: 1.7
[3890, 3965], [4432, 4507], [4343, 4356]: 0.3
